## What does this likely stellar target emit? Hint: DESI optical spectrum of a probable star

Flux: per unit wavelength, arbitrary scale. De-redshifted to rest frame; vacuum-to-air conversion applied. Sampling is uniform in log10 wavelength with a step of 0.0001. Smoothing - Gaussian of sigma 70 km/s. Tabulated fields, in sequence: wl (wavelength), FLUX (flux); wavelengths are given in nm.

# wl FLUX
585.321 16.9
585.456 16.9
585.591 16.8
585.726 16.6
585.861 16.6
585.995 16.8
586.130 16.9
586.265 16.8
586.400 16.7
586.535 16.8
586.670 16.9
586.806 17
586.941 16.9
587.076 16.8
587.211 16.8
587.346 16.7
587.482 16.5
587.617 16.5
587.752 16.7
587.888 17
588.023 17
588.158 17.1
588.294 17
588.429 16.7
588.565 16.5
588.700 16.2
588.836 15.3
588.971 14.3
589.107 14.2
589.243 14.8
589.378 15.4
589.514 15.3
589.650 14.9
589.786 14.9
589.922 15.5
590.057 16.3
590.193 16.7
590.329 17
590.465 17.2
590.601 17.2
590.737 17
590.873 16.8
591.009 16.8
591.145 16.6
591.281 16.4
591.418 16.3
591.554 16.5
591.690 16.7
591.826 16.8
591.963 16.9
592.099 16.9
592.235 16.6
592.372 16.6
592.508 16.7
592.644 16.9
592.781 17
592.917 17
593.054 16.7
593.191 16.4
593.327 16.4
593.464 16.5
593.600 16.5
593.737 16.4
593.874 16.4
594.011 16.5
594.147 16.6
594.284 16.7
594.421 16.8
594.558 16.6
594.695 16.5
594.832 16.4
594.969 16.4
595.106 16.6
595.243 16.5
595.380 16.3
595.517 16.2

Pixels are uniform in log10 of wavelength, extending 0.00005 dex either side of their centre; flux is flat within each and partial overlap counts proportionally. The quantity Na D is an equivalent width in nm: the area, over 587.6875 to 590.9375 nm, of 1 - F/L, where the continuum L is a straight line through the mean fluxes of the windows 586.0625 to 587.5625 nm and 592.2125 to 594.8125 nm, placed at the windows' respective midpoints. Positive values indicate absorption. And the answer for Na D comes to 0.12 nm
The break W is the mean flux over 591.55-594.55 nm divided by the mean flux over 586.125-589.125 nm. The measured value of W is 1.01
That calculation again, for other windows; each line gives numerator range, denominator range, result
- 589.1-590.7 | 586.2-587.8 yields 0.95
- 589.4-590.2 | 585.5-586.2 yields 0.93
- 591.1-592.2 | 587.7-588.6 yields 0.99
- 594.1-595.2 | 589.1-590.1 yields 1.09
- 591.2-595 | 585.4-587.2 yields 0.99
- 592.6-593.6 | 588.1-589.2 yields 1.05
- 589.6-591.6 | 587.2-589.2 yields 1.01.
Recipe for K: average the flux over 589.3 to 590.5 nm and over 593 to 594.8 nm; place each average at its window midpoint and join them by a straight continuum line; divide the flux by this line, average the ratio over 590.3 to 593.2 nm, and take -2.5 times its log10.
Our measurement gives -0.04 mag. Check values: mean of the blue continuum 15.9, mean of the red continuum 16.5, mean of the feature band 16.8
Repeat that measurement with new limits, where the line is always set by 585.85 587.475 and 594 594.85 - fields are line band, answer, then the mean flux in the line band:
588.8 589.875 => 0.127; 14.9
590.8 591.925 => 0.005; 16.6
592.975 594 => 0.011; 16.5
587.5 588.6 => -0.003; 16.8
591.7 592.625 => -0.006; 16.8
